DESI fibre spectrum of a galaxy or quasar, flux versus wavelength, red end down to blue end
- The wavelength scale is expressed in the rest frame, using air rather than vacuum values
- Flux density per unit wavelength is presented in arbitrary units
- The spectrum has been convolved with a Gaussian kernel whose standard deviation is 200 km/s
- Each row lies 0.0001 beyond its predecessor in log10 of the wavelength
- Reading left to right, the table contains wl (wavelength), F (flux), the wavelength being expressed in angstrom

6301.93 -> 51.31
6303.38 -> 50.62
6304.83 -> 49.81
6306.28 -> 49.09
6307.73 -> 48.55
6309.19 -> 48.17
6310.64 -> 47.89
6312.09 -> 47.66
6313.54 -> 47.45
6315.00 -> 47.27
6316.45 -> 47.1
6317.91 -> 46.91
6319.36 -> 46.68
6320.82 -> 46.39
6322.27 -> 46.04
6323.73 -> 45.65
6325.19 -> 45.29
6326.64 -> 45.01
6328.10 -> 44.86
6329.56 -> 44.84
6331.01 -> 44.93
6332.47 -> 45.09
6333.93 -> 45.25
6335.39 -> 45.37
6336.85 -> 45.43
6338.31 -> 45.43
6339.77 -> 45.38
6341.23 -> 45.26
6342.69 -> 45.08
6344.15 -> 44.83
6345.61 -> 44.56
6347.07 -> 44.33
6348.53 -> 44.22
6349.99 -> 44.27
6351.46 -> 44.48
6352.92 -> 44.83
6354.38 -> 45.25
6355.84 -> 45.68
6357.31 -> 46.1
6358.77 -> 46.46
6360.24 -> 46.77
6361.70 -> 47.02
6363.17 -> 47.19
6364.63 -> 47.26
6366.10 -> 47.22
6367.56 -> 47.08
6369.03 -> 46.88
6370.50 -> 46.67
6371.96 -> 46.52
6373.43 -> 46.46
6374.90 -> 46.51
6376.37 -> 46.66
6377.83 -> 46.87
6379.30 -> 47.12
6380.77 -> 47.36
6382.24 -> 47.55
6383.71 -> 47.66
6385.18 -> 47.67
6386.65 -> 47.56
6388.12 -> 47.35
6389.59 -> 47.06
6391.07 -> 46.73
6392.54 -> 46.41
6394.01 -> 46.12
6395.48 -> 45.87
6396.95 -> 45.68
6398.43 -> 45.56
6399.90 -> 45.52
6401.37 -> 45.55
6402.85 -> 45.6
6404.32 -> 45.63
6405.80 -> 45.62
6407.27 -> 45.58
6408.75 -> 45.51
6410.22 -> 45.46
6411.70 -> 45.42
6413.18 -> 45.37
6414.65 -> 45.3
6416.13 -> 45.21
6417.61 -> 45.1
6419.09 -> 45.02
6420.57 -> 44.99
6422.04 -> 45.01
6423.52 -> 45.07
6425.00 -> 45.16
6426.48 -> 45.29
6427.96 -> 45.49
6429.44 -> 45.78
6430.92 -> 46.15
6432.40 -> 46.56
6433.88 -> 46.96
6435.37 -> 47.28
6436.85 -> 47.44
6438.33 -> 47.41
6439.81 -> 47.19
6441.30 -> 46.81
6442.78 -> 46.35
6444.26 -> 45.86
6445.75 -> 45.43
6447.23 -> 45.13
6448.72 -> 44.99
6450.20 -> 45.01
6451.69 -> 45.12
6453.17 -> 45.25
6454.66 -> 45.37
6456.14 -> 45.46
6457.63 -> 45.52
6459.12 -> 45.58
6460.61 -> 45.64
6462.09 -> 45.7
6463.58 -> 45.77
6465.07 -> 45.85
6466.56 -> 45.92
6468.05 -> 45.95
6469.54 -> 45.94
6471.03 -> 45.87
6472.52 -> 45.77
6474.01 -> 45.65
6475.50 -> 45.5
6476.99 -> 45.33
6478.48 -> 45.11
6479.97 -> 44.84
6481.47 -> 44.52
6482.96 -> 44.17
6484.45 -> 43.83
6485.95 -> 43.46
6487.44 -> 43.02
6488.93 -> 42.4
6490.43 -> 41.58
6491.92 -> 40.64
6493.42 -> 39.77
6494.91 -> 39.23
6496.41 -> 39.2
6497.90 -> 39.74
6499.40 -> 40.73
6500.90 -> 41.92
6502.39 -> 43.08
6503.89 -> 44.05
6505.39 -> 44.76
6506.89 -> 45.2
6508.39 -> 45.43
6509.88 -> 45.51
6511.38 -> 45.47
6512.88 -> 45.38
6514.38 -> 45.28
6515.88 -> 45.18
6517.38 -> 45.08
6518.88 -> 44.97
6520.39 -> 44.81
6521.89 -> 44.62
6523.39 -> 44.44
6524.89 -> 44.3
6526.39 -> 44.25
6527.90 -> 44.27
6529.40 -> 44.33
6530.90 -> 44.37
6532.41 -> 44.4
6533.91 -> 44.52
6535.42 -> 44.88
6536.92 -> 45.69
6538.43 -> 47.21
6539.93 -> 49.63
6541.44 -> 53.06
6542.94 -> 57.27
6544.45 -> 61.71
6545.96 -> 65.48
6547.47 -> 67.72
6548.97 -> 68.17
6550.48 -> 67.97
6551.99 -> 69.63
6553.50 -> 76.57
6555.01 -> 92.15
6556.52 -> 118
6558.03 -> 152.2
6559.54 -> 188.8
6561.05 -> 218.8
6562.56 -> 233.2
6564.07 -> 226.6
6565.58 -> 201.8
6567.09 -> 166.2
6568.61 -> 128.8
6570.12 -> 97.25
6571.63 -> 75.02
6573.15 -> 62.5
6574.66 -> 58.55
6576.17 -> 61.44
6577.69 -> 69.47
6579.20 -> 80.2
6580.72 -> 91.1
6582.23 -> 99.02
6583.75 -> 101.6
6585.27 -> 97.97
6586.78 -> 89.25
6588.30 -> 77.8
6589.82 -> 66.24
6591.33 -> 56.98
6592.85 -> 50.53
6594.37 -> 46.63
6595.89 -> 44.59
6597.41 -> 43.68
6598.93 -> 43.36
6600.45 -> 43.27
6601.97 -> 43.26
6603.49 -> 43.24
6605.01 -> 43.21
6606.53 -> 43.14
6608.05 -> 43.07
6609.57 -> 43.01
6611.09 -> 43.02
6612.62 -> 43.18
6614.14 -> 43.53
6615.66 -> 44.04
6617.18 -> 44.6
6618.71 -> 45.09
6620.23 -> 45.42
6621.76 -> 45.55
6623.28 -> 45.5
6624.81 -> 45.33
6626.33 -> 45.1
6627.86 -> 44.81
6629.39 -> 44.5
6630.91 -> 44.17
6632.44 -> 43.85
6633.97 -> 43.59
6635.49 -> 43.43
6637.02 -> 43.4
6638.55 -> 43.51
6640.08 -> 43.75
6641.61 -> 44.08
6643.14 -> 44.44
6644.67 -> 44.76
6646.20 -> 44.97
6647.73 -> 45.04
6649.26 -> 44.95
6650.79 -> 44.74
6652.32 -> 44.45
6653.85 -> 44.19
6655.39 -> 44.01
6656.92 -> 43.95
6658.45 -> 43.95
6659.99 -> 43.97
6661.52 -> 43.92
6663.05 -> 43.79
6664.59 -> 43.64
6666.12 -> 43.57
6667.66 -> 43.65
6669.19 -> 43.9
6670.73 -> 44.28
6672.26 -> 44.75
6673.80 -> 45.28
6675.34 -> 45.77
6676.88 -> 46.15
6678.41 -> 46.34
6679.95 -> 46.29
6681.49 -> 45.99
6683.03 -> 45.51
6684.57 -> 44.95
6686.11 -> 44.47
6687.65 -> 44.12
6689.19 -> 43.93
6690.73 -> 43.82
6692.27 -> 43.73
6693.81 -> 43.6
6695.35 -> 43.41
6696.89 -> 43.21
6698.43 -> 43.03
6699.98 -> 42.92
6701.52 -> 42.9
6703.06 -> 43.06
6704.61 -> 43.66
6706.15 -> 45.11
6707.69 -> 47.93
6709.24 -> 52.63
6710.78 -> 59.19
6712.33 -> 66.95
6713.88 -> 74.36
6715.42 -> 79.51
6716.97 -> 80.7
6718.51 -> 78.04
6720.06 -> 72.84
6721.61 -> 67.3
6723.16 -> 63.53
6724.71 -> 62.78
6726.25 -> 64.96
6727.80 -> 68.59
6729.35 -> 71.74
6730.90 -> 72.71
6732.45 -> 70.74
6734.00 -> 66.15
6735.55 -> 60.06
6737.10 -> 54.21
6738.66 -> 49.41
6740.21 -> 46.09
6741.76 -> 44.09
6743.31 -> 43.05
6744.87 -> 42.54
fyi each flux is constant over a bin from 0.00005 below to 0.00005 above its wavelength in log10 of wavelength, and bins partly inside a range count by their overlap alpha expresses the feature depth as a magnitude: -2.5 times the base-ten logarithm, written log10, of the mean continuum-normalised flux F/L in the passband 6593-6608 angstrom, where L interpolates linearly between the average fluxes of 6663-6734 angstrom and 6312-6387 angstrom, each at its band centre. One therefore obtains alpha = 0.16 mag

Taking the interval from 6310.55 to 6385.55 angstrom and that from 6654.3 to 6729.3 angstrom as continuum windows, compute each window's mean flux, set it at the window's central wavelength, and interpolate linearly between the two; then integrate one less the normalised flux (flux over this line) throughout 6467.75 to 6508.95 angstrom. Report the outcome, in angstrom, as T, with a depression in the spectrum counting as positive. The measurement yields 4.0 angstrom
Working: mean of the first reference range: 46.1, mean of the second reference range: 51.1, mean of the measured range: 43.4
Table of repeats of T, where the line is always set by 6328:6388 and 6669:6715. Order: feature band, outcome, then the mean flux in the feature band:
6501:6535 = 1.5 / 44.7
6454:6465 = 0.2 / 45.6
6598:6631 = 2.1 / 44.1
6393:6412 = 0.2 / 45.6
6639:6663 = 1.5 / 44.3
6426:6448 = 0.0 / 46.3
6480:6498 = 1.8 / 42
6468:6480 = 0.2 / 45.6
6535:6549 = -2.7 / 55.8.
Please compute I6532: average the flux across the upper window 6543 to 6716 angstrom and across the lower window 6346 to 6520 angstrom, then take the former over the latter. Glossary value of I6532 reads 1.4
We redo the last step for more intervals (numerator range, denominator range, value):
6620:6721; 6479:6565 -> 0.75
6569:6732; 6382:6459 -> 1.15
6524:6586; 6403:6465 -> 1.98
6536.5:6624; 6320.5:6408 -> 1.72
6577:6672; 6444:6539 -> 1.14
